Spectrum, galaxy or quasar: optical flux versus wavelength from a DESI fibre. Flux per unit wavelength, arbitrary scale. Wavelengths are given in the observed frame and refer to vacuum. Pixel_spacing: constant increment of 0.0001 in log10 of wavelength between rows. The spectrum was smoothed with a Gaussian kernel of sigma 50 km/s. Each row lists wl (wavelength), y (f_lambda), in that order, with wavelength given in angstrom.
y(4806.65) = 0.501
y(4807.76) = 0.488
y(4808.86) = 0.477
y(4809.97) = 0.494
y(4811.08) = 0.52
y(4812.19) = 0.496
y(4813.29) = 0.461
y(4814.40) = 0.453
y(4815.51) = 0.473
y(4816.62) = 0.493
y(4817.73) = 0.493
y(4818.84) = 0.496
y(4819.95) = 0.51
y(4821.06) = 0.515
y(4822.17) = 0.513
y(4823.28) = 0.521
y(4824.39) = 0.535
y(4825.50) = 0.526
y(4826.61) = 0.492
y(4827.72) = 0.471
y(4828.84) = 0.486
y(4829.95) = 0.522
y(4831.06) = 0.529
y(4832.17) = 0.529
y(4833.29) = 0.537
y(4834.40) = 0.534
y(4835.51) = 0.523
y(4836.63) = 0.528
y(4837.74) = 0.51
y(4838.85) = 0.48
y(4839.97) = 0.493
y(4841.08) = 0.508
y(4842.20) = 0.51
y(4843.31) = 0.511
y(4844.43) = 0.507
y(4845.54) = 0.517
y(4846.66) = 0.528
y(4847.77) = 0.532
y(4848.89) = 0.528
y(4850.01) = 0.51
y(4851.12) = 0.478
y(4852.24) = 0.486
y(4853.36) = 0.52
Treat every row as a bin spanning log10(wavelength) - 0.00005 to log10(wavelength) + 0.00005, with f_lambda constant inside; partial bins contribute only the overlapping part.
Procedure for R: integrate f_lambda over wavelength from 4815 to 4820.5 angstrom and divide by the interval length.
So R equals 0.493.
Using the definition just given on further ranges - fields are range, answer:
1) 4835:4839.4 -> 0.51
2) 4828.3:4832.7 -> 0.517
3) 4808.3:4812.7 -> 0.497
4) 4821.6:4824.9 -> 0.523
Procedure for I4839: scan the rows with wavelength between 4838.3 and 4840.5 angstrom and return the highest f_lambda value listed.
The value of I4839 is 0.493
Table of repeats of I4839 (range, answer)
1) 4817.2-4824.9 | 0.535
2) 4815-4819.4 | 0.496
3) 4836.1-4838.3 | 0.528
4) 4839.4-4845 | 0.511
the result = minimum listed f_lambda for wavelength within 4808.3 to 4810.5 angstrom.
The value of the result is 0.477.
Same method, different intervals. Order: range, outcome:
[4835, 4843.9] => 0.48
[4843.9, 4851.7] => 0.478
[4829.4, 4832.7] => 0.522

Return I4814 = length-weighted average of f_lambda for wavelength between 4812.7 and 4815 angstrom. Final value 0.459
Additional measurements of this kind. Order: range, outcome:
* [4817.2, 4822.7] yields 0.505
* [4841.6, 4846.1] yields 0.511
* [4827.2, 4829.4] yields 0.477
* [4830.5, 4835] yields 0.533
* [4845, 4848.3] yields 0.526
